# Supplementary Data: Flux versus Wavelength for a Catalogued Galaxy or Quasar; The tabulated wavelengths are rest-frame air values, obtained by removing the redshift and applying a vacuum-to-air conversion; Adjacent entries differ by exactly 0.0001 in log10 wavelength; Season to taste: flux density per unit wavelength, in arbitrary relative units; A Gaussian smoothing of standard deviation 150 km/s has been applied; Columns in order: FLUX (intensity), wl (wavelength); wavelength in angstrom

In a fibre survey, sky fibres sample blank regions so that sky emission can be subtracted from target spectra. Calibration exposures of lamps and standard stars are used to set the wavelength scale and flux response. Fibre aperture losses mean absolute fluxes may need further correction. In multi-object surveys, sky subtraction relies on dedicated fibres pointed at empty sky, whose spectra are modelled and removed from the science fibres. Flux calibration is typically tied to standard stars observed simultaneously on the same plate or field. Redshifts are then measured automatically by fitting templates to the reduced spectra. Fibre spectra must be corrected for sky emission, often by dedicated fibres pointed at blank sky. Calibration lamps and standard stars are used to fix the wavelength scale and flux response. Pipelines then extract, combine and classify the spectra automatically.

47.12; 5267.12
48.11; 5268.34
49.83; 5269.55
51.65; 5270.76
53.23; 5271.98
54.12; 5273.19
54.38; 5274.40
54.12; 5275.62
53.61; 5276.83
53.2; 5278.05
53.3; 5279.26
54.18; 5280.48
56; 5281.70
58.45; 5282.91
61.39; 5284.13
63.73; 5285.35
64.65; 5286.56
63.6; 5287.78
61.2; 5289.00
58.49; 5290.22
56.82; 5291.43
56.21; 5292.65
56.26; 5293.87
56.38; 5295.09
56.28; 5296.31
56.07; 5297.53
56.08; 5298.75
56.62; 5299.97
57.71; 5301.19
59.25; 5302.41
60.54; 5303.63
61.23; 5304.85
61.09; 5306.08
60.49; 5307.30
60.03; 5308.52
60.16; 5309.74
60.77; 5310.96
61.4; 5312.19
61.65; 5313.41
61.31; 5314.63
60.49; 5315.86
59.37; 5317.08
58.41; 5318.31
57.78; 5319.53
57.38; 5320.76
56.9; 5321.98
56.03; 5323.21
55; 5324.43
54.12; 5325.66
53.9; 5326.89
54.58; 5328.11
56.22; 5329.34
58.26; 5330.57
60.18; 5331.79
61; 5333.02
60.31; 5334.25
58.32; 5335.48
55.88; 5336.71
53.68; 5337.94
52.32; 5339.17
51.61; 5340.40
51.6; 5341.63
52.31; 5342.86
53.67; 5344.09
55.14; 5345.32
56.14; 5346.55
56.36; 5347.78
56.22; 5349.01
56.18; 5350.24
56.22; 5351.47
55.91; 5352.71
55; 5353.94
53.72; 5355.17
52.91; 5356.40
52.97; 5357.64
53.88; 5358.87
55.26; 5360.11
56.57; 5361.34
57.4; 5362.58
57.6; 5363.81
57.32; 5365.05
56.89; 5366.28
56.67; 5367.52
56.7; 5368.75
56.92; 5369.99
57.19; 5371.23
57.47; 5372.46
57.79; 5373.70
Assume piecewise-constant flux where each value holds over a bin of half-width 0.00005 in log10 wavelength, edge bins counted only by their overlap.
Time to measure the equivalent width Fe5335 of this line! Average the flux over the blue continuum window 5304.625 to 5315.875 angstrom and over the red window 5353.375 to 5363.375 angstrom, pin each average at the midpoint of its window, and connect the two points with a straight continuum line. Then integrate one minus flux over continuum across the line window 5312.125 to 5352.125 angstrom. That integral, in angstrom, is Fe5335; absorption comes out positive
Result 1.03 angstrom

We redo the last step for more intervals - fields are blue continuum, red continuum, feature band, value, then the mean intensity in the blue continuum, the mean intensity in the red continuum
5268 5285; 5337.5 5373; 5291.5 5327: -2.4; 54.2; 55.3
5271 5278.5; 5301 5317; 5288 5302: 0.1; 53.7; 60.5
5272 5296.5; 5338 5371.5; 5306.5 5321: -0.9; 57.3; 55.2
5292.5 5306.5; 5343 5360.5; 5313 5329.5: -0.2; 57.8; 54.9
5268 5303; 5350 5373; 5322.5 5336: -0.2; 56.5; 55.9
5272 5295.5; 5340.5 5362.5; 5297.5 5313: -0.8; 57.3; 54.7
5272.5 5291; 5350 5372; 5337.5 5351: 0.5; 57.6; 55.9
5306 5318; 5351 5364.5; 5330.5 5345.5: 0.5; 60.6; 55.2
